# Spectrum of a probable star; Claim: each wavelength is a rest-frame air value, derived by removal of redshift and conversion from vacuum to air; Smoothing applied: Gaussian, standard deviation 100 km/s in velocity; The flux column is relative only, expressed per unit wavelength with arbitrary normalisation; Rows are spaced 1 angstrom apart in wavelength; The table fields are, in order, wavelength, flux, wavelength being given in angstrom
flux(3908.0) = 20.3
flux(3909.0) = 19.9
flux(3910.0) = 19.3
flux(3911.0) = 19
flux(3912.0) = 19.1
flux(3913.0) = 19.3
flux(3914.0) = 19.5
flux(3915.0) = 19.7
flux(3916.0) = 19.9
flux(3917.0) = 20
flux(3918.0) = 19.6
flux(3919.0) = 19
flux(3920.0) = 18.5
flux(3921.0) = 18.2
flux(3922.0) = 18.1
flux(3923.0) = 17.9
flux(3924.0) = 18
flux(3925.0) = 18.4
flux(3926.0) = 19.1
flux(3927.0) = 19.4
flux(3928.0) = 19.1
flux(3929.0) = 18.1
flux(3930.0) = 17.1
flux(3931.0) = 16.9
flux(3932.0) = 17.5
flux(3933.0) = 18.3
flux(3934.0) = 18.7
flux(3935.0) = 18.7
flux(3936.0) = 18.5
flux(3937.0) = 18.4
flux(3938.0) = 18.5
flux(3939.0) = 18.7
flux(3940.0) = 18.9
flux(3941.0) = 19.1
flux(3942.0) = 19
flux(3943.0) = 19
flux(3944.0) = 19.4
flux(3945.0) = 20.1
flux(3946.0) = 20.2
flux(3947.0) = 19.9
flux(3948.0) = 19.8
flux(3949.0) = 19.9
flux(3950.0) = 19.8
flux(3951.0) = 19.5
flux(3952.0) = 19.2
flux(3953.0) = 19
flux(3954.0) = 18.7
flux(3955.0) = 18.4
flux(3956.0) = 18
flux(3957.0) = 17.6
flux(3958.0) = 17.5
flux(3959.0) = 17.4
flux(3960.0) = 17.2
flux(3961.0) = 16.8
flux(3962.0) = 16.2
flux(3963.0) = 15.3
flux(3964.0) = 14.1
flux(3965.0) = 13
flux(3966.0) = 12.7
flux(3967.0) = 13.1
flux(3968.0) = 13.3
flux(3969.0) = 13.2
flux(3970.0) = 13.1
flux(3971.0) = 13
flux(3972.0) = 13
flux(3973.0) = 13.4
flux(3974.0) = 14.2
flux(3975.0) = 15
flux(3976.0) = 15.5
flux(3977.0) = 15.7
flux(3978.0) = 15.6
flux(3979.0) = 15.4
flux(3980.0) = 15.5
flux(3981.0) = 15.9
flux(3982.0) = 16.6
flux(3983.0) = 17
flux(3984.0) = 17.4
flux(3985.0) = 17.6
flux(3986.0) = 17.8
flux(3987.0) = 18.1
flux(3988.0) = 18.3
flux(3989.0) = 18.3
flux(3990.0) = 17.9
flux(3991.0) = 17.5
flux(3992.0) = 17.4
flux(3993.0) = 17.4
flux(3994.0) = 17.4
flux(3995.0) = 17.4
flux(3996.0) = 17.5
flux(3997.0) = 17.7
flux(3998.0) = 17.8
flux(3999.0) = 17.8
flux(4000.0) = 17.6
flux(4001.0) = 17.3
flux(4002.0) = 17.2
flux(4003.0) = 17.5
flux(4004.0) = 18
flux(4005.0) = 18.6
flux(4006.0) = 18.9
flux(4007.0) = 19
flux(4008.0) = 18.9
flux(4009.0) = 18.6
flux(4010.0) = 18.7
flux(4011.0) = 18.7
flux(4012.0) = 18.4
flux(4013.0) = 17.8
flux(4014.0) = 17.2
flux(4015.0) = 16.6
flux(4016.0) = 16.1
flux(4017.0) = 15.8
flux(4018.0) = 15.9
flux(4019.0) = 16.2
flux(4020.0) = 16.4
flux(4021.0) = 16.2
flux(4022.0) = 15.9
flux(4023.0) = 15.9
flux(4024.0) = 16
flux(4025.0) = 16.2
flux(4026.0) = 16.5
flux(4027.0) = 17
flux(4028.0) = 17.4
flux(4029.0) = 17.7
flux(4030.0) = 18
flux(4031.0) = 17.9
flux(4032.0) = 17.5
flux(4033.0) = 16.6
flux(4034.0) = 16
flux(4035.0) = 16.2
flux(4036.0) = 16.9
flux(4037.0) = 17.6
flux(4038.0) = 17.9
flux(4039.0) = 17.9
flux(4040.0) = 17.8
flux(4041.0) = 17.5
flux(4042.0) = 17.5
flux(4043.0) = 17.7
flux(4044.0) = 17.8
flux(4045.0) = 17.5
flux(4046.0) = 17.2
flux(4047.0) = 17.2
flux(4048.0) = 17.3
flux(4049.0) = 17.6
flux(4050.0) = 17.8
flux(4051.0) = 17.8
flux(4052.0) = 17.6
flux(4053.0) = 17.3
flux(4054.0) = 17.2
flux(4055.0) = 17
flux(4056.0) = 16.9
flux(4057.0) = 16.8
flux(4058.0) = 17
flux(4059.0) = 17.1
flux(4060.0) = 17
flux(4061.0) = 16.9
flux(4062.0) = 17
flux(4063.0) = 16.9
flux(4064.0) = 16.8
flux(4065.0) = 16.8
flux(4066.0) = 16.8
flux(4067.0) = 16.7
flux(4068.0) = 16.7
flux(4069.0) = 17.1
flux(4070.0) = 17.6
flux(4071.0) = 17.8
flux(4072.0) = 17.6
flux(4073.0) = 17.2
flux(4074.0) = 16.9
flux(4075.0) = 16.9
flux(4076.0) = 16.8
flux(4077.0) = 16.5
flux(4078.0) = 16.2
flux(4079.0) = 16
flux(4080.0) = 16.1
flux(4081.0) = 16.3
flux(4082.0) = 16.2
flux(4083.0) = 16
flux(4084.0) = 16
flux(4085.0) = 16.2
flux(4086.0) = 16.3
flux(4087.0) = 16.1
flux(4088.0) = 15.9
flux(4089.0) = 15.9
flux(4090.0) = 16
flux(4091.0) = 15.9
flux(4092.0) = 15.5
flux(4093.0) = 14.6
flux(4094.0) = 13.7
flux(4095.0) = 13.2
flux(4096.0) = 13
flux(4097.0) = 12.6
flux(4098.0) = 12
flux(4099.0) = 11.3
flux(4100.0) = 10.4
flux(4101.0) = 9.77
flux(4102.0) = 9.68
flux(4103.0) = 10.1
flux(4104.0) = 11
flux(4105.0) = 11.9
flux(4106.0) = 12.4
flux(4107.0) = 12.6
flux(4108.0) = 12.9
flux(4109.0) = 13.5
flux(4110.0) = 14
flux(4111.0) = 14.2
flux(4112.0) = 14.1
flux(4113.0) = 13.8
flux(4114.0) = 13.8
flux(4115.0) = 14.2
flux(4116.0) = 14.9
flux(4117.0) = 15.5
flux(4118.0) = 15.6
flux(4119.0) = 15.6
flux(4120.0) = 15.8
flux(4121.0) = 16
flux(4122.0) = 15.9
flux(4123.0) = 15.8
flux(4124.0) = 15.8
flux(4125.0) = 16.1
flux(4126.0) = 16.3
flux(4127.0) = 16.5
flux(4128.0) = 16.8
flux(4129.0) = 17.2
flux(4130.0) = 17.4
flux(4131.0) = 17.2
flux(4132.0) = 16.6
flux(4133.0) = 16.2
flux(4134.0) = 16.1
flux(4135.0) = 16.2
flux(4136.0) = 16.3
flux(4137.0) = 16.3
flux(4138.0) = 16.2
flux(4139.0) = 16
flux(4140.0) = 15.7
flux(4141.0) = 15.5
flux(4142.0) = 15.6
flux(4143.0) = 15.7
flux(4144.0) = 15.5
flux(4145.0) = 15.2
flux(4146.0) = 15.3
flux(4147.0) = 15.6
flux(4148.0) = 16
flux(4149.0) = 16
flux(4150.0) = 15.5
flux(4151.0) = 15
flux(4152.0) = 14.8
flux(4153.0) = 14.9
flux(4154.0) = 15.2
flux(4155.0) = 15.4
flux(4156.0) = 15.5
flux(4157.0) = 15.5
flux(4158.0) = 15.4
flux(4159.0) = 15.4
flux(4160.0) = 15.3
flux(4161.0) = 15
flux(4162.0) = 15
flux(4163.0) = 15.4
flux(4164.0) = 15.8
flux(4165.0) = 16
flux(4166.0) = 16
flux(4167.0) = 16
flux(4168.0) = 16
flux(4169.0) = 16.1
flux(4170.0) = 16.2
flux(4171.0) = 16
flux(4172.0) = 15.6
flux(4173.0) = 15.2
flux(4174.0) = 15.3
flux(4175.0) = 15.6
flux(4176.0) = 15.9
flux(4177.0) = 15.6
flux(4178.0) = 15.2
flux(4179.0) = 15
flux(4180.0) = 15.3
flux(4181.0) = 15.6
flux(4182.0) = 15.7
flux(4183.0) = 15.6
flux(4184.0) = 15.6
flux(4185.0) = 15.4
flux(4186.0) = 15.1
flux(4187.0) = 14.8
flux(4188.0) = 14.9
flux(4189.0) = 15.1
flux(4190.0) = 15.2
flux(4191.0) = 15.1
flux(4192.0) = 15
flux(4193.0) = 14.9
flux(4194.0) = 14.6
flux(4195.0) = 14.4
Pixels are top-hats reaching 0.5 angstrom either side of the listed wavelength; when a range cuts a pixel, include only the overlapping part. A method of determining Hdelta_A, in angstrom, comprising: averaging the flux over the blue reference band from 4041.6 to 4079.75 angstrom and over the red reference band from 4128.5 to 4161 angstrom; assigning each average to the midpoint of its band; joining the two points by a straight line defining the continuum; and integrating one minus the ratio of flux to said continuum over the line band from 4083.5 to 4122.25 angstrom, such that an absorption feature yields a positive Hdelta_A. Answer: 6.05 angstrom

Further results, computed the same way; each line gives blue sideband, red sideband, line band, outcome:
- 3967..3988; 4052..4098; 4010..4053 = -3.49 angstrom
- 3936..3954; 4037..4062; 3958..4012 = 5.88 angstrom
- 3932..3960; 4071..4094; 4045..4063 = -0.49 angstrom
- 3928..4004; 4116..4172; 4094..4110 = 4.22 angstrom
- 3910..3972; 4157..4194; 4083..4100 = 1.84 angstrom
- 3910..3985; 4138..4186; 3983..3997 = -0.47 angstrom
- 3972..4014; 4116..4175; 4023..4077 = -1.52 angstrom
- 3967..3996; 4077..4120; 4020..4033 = -1.33 angstrom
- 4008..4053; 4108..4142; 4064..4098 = 0.80 angstrom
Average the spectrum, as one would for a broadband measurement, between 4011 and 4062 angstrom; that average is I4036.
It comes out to 17.1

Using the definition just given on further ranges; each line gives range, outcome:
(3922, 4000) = 17.3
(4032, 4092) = 16.9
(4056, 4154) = 15.4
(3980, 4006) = 17.5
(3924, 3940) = 18.4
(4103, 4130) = 14.7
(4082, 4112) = 13.6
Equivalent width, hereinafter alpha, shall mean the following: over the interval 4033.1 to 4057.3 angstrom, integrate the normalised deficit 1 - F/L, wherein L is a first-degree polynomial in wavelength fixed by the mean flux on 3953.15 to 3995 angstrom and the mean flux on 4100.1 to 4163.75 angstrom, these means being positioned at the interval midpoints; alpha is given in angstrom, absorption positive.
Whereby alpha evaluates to -2.73 angstrom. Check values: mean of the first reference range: 16.1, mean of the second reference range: 15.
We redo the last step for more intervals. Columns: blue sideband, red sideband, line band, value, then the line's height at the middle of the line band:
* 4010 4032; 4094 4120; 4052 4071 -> -2.50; 15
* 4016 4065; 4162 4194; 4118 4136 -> -0.29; 16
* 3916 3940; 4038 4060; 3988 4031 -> 0.88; 17.8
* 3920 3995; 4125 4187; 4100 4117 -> 3.60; 16.1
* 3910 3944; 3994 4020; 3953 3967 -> 1.47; 18.3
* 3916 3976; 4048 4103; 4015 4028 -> 0.22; 16.5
